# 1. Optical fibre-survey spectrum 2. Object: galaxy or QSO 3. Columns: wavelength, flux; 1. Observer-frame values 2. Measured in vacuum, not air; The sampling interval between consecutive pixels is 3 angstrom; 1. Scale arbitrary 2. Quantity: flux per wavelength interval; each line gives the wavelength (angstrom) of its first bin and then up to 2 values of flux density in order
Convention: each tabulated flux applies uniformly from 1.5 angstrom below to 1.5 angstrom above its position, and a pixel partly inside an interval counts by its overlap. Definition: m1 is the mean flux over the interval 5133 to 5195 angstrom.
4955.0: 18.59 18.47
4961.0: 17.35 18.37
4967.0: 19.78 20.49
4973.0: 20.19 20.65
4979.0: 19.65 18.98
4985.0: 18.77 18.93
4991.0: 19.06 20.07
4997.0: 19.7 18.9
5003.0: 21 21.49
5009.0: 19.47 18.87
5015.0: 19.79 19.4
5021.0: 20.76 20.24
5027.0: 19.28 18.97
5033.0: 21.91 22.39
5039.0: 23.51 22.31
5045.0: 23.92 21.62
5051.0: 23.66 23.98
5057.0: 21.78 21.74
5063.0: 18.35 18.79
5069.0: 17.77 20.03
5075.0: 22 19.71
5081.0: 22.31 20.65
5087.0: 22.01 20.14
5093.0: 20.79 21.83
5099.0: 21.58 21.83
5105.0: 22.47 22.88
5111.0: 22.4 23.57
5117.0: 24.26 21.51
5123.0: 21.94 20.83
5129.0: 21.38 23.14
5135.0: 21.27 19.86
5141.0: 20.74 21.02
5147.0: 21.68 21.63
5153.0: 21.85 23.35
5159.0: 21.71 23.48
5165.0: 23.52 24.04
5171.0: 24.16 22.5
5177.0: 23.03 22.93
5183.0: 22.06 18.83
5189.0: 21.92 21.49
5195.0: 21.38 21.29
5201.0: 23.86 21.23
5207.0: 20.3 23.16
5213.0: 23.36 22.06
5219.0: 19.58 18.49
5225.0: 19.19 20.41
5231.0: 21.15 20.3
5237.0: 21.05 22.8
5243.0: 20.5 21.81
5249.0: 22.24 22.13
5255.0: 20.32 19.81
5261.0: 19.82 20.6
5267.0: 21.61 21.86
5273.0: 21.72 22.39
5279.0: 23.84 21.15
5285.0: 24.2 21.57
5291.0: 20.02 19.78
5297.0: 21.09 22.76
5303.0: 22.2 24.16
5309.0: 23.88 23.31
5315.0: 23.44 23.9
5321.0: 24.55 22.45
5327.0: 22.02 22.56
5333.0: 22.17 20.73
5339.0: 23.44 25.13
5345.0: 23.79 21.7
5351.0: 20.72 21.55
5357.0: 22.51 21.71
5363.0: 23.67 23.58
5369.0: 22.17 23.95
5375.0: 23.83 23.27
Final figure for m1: 22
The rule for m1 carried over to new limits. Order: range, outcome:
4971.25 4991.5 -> 19.5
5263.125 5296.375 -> 21.7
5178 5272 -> 21.2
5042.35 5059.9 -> 22.8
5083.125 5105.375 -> 21.4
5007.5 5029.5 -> 19.7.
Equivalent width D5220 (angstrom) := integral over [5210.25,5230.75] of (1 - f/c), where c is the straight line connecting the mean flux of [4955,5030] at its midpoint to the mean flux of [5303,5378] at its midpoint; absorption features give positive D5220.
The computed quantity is 1.0 angstrom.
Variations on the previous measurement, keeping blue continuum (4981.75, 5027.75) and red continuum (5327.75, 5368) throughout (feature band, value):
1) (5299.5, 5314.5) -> -0.74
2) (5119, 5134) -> -0.76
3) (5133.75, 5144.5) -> 0.07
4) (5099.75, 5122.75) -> -2.29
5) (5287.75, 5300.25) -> 0.72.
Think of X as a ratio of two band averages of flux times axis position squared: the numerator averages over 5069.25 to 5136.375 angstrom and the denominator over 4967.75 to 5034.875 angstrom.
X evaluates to 1.1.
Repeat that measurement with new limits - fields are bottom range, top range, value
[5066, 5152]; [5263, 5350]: 1.13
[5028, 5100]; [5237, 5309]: 1.10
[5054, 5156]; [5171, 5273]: 1.04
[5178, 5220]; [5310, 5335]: 1.11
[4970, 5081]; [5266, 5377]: 1.23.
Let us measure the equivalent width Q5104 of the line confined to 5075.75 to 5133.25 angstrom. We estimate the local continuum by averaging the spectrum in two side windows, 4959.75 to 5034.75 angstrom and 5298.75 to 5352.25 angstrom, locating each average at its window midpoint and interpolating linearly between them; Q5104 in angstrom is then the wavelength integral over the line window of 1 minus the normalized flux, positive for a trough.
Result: -3.01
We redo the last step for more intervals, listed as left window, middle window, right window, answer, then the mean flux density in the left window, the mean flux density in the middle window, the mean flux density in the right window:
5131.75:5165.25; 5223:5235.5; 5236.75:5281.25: 0.8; 21.8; 20.2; 21.5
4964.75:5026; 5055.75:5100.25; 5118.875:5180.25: 0.9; 19.8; 20.6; 22.2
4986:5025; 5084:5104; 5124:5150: -0.5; 19.8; 21.3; 21.3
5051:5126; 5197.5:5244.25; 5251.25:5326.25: 1.5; 21.5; 21.2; 22.1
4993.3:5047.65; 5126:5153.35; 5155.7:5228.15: 0.2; 20.7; 21.3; 21.9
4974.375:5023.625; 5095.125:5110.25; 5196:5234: -1.3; 19.7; 22.1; 21.1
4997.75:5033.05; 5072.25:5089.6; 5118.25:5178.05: -0.1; 19.9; 21.2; 22.1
